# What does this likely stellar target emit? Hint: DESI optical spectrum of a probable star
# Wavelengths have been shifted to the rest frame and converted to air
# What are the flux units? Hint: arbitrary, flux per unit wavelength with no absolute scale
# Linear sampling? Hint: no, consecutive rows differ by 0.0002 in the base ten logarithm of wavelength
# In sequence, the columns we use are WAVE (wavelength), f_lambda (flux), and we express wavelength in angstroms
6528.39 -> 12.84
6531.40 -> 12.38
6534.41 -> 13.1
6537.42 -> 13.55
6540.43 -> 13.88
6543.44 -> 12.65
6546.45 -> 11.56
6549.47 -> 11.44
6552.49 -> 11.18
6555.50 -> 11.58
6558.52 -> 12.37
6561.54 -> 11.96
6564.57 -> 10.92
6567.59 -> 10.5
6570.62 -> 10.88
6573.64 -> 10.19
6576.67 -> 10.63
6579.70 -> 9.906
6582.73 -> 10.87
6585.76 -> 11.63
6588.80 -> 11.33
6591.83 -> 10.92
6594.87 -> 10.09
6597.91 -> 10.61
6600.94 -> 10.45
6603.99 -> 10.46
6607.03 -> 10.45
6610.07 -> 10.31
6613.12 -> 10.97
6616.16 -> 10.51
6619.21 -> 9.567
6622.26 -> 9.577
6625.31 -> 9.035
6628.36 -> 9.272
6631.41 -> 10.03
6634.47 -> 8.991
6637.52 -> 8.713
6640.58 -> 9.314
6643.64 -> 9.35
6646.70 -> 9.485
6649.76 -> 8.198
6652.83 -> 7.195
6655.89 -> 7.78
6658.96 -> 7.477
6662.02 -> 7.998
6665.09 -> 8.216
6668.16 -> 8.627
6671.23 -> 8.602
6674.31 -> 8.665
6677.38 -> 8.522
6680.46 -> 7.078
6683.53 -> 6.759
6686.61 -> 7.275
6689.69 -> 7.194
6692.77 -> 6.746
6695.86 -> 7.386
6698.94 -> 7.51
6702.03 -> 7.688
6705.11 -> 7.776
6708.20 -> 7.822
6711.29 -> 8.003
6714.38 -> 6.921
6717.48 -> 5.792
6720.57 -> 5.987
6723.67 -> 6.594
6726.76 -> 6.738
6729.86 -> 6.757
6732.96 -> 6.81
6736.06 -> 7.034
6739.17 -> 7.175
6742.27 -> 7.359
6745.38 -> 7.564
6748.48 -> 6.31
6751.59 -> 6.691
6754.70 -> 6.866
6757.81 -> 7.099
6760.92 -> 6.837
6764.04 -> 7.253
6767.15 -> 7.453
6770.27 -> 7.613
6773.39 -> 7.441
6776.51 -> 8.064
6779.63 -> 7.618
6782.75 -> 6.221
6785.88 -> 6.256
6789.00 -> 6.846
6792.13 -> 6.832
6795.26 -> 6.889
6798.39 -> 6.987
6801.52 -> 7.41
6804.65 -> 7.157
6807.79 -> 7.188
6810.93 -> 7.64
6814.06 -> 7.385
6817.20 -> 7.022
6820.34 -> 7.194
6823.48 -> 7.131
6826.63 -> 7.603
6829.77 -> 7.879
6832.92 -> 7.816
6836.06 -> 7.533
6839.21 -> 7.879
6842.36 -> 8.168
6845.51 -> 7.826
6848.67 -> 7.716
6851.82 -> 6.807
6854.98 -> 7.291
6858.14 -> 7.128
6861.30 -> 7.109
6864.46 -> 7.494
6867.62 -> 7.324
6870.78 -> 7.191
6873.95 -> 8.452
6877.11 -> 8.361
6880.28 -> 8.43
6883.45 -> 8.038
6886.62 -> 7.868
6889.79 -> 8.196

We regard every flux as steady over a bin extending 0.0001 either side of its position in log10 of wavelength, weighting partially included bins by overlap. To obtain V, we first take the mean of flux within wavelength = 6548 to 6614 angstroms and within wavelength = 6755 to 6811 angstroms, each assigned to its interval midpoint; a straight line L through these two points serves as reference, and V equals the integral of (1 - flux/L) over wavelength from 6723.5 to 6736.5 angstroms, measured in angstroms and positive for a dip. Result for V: 2.1 angstroms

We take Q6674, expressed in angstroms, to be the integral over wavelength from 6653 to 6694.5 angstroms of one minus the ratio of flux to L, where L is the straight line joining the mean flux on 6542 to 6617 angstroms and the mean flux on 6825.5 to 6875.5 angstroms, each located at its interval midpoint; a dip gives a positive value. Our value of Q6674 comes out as 8.7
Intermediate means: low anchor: 11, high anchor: 7.57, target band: 7.74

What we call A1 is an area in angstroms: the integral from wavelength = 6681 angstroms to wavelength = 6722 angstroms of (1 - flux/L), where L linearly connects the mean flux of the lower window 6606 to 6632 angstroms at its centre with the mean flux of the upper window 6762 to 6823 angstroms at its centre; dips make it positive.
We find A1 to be 7.1 angstroms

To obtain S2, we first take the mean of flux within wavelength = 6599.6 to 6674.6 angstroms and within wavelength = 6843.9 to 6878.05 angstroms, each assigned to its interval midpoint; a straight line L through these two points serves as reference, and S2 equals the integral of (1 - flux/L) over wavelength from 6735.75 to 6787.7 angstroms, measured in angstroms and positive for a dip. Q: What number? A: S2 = 7.1 angstroms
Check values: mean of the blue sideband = 9.17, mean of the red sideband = 7.5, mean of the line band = 7.11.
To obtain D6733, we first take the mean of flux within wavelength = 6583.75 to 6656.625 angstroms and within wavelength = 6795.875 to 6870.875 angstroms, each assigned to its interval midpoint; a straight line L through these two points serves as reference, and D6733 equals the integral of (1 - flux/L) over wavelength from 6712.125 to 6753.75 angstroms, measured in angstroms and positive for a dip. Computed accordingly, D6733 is 8.6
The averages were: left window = 9.79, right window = 7.41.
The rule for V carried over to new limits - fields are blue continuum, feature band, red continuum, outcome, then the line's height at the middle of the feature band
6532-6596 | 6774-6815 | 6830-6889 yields 6.8 angstroms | 8.54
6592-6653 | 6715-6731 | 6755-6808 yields 3.3 angstroms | 8.07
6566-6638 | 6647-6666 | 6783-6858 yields 3.2 angstroms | 9.53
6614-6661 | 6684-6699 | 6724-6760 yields 1.4 angstroms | 7.92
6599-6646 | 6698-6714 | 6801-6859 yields 2.1 angstroms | 8.86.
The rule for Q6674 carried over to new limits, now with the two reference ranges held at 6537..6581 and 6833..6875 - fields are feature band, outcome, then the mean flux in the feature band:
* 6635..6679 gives 7.5 angstroms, 8.45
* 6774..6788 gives 2.4 angstroms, 7.06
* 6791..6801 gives 1.6 angstroms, 6.96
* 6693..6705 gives 2.7 angstroms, 7.47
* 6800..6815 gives 1.5 angstroms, 7.35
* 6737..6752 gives 3.3 angstroms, 7.04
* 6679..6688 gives 2.6 angstroms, 7.04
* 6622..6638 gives 1.9 angstroms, 9.29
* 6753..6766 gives 2.6 angstroms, 7.03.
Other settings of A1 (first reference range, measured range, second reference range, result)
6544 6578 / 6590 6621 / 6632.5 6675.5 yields -1.6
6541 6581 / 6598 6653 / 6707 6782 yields 1.0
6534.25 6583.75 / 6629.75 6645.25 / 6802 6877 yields 1.7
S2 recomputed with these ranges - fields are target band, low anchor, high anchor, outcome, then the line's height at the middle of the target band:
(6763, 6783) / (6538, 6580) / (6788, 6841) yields 1.36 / 8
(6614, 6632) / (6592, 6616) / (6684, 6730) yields 0.33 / 9.87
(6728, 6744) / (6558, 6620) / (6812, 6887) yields 3.45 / 8.97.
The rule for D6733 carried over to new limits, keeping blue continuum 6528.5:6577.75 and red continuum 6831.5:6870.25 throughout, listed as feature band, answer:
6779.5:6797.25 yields 3.58 angstroms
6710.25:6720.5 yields 2.98 angstroms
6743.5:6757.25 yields 3.19 angstroms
